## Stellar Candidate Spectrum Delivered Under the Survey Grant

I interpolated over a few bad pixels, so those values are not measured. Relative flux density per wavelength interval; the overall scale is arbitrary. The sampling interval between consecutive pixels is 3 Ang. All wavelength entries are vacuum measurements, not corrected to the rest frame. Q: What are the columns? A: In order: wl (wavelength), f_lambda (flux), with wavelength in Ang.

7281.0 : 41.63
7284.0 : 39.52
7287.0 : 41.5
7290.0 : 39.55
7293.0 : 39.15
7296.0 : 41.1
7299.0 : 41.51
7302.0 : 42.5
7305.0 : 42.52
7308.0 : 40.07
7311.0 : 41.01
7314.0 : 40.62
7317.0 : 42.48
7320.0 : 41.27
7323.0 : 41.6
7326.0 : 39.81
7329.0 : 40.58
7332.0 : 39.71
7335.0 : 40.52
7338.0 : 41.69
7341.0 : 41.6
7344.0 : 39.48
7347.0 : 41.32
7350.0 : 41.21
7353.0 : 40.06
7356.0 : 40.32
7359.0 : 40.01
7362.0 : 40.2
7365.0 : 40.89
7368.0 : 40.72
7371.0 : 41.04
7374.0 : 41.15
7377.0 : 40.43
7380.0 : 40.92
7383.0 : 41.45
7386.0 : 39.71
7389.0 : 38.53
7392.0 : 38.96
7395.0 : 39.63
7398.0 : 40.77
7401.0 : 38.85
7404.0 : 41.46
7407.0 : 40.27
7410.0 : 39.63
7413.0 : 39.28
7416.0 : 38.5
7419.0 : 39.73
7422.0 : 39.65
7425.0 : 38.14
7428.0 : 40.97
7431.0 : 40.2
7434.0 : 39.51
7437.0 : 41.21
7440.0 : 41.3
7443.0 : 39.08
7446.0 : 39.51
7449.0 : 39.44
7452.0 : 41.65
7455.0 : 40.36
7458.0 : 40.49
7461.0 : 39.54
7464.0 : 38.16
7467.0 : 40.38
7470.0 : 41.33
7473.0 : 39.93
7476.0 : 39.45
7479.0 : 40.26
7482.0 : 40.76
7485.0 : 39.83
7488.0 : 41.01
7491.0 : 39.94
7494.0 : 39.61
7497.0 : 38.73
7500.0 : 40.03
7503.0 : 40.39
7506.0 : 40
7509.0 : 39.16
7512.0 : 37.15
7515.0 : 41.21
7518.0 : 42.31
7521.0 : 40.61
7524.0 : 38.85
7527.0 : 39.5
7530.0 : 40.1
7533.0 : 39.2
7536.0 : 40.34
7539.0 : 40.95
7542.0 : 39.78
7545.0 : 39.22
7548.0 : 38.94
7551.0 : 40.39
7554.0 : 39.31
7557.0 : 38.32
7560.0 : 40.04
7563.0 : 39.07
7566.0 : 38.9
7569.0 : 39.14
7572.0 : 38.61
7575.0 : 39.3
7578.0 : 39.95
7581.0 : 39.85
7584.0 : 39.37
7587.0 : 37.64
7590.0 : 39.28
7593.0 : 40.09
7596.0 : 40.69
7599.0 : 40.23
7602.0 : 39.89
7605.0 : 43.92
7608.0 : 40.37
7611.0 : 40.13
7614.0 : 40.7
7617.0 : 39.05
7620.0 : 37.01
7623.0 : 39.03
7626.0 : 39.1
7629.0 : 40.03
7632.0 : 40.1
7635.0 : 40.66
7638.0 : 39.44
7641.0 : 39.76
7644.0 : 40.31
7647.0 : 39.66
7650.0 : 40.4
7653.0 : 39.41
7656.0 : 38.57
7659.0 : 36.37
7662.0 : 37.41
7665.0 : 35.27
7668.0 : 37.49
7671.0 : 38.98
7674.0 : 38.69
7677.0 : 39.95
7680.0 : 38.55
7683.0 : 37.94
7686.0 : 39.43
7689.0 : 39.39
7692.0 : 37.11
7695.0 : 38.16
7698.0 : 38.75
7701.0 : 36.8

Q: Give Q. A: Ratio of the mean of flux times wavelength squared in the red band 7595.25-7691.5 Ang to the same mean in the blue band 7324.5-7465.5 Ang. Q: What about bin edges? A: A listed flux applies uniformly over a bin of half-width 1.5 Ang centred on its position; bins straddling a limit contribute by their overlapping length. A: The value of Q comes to 1.04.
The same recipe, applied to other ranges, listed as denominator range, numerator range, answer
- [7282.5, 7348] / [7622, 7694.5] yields 1.04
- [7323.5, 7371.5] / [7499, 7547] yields 1.03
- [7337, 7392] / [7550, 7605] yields 1.03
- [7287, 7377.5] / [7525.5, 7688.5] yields 1.04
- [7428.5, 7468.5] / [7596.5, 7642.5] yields 1.04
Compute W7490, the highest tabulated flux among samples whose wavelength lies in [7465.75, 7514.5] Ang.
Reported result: 41.33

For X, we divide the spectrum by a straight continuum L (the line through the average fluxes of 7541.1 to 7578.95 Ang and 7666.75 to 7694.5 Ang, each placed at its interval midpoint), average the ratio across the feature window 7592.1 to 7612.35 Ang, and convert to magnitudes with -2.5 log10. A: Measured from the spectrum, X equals -0.05 mag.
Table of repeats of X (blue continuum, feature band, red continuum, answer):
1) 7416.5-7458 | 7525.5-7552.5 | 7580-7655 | 0.00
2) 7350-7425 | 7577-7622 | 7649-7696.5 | -0.03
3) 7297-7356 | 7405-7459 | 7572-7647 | 0.02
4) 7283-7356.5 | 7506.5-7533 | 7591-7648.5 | 0.01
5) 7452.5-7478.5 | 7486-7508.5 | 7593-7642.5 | 0.00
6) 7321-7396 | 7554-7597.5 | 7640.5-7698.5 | 0.00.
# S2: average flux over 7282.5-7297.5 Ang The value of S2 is 40.2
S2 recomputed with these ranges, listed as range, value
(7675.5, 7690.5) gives 39.1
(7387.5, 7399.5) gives 39.5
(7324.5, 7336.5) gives 40.2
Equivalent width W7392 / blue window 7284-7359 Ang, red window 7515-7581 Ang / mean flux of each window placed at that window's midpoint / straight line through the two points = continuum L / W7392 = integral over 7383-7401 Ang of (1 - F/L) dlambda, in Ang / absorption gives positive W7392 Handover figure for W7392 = 0.4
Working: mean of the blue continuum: 40.8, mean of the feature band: 39.6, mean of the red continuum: 39.7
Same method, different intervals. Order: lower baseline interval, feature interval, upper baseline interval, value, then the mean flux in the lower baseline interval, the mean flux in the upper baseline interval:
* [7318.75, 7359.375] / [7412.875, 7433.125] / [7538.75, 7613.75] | 0.4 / 40.7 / 39.7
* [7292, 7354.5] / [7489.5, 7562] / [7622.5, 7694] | -0.1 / 41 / 38.9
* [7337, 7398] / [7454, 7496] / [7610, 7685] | -0.2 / 40.5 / 39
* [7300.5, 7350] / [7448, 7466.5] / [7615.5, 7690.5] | 0.1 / 41.1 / 38.9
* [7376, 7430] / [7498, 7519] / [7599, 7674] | -0.2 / 39.8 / 39.3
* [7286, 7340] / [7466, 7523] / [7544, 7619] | 0.0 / 41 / 39.7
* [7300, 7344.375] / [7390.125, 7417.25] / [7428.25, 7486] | 0.5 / 41.1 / 40.1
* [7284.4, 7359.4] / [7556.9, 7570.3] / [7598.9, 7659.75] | 0.3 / 40.8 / 39.8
